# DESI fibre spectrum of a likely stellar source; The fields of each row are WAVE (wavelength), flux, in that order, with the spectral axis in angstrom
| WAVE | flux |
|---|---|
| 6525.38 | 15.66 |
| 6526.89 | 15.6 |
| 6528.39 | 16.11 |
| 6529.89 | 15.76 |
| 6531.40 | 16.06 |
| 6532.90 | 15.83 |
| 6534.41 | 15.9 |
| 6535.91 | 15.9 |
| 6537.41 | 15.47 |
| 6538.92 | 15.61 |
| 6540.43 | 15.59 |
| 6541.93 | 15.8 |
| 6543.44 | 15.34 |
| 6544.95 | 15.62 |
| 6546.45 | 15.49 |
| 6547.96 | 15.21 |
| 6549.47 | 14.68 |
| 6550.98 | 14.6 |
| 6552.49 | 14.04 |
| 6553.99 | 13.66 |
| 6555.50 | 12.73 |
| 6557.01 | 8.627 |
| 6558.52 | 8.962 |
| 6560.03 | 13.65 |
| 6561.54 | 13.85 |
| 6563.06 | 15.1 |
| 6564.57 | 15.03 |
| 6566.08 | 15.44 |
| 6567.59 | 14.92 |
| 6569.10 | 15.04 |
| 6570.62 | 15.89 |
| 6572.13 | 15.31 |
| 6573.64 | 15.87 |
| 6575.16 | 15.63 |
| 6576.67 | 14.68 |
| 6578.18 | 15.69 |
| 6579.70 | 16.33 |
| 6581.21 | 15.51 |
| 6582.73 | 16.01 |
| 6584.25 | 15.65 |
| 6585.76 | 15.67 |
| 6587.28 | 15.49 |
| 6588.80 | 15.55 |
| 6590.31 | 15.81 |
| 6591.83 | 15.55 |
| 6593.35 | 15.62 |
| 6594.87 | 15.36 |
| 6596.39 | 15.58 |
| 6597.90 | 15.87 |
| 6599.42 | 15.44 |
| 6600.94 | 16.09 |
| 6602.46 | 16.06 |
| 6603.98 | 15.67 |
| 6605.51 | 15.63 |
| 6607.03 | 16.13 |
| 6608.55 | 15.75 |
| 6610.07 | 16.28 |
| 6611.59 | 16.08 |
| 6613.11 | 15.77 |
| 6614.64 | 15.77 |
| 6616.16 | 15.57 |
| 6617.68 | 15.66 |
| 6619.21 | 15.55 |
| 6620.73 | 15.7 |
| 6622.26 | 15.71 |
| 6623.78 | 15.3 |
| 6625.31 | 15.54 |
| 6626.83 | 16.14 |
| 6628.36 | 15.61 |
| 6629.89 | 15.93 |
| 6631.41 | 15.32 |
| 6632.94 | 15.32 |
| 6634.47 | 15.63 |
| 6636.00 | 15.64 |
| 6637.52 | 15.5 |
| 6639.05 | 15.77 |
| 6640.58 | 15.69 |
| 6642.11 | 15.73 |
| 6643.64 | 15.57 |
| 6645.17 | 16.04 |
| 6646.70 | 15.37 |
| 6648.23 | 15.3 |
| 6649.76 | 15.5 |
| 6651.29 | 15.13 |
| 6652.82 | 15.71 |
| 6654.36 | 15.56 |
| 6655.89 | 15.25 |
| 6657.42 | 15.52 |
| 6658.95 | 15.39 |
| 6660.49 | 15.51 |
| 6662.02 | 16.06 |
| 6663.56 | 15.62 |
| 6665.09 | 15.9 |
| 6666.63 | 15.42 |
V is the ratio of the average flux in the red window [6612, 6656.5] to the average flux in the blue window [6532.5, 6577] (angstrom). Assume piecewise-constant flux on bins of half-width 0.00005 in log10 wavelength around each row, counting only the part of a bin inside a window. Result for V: 1.07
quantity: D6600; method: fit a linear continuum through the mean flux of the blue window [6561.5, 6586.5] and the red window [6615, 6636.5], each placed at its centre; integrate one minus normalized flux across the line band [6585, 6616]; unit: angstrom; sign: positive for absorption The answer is -0.5 angstrom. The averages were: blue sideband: 15.4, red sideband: 15.6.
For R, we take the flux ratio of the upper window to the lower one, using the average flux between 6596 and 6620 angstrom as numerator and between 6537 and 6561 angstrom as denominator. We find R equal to 1.1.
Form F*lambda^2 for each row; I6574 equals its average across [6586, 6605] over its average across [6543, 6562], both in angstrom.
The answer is 1.17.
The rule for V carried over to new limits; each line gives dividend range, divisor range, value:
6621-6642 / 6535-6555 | 1.03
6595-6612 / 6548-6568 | 1.17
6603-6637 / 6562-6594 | 1.01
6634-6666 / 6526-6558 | 1.05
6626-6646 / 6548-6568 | 1.16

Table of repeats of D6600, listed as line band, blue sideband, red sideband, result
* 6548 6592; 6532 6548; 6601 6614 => 3.11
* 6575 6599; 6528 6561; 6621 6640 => -0.86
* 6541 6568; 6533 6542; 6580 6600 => 2.85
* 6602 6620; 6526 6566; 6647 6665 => -0.79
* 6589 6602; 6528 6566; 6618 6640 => -0.41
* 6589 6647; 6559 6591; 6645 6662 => -1.17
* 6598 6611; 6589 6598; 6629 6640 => -0.22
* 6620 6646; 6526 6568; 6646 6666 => -0.53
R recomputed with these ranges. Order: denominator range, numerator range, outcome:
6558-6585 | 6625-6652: 1.04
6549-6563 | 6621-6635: 1.22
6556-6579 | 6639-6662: 1.09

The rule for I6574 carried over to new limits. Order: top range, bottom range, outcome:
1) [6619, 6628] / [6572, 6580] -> 1.02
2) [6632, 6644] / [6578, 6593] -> 1.01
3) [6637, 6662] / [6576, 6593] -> 1.01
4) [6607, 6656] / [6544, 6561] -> 1.19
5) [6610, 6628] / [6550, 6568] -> 1.20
